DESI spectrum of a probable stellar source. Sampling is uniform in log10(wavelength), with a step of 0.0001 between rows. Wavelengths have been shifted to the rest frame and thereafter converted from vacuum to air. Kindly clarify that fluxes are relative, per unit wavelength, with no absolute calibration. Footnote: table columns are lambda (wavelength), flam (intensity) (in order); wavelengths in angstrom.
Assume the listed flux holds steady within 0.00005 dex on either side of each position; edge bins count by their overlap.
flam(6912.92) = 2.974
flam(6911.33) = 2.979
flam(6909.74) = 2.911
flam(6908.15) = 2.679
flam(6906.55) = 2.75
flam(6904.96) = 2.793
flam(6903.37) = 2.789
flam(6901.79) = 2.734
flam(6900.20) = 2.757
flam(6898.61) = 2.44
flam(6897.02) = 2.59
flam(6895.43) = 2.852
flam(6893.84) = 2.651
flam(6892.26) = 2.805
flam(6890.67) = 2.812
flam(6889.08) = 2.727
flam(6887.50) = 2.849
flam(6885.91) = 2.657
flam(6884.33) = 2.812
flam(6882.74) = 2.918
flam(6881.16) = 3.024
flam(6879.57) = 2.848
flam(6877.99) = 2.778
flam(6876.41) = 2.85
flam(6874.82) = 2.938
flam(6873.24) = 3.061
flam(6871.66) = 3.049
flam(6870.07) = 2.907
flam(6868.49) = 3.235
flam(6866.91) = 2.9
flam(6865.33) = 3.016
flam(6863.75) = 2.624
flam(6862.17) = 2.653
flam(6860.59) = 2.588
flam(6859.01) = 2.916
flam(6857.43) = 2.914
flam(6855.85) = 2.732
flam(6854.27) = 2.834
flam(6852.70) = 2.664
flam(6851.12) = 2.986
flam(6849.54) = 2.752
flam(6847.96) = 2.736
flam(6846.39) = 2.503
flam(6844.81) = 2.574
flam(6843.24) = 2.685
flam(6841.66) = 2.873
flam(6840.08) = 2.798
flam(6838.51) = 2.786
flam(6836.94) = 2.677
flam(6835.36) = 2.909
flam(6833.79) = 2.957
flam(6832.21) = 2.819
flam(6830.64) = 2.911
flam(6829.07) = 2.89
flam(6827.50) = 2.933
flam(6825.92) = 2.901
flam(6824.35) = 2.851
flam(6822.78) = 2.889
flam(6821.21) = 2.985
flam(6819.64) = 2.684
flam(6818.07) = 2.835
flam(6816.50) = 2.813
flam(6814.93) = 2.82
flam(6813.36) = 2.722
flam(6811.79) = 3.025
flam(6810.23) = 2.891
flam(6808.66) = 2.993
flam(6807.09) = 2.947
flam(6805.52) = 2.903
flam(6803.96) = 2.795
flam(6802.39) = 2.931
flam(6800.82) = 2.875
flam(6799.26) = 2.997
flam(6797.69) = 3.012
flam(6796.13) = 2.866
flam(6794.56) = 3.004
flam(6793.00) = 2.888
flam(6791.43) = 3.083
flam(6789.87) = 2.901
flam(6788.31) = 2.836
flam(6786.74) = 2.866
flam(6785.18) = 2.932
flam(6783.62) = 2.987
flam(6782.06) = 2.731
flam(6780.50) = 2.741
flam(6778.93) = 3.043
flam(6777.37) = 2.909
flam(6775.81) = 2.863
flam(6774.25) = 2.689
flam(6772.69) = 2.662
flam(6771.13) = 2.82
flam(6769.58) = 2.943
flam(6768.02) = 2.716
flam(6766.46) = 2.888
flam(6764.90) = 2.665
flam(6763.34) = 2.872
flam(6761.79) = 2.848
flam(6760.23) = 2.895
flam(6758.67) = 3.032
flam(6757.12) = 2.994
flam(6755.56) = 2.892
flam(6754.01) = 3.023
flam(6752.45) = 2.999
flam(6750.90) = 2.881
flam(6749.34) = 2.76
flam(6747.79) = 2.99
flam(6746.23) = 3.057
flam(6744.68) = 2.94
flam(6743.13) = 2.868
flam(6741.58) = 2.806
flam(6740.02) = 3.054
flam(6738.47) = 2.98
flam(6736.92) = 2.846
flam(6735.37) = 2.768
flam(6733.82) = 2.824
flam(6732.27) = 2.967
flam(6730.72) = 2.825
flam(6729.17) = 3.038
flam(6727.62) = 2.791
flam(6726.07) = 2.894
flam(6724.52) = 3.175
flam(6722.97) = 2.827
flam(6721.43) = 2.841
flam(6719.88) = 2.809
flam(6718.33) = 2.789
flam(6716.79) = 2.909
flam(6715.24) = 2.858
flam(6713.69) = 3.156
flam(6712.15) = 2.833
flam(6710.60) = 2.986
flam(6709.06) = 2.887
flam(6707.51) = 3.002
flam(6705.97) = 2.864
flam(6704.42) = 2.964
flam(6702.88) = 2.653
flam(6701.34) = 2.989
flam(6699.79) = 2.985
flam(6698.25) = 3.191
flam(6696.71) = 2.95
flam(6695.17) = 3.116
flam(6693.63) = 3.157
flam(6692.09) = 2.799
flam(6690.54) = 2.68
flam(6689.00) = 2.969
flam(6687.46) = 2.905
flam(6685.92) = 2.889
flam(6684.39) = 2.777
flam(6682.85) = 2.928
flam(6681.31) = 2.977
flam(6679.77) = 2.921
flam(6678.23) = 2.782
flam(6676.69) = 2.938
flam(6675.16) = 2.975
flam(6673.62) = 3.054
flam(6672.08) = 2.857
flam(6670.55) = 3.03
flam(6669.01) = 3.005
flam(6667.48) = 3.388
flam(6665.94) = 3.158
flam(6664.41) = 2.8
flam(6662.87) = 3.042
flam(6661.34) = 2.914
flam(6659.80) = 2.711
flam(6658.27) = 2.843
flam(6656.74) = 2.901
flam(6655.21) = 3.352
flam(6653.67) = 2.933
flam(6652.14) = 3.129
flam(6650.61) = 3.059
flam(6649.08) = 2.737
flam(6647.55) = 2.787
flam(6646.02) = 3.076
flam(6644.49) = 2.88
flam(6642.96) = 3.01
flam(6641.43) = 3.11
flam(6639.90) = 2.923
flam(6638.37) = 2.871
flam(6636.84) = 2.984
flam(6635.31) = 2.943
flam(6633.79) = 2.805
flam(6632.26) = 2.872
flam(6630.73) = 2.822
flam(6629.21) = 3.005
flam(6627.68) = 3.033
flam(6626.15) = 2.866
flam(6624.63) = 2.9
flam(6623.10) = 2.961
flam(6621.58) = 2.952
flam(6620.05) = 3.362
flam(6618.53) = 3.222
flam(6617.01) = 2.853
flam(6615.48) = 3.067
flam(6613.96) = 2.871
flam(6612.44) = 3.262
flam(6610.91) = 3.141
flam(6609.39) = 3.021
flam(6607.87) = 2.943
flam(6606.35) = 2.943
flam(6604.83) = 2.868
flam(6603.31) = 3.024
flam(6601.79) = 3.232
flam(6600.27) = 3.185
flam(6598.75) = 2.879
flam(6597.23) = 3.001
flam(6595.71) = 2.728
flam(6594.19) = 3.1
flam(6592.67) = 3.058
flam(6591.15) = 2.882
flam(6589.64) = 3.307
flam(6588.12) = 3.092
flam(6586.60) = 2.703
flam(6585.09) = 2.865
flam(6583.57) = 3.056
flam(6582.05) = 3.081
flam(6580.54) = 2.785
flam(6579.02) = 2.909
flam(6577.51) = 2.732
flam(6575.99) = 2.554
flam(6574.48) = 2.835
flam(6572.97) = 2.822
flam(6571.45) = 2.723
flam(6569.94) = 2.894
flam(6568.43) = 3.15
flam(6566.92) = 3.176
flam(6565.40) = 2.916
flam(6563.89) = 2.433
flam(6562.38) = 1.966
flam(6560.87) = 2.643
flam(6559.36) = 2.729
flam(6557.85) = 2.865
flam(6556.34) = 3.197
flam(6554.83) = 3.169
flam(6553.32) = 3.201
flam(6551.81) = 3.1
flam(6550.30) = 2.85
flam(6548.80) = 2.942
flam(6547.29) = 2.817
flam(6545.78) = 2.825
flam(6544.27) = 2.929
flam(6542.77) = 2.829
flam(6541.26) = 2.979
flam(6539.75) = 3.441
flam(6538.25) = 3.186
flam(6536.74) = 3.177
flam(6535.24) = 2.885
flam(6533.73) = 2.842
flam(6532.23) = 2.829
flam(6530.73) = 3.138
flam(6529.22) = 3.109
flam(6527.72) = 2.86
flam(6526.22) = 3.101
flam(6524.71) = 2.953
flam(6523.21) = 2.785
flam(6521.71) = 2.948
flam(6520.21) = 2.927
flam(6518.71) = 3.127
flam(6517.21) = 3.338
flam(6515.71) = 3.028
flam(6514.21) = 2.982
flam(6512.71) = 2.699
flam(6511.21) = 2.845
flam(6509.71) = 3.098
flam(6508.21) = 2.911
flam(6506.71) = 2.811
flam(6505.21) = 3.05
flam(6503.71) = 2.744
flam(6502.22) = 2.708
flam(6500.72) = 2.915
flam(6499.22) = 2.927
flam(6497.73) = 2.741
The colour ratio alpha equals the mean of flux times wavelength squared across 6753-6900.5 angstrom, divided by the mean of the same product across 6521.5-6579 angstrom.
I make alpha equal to 1.06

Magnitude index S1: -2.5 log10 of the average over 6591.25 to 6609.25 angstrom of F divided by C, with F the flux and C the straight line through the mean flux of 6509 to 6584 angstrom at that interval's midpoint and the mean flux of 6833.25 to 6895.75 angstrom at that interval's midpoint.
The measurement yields -0.03 mag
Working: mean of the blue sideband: 2.93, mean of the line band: 2.99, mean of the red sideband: 2.82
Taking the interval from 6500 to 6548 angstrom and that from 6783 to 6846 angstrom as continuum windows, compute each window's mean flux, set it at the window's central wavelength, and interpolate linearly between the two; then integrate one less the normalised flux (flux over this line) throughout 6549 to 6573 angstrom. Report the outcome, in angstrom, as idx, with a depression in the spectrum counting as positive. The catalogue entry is 0.7 angstrom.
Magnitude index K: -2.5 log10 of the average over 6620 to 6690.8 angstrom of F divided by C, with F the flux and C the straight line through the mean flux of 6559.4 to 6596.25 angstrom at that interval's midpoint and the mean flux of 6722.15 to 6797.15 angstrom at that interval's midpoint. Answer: -0.03 mag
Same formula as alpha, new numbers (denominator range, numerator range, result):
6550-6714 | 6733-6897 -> 1.02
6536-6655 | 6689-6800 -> 1.03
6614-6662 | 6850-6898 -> 1.03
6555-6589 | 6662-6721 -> 1.08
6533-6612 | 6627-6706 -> 1.03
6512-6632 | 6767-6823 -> 1.04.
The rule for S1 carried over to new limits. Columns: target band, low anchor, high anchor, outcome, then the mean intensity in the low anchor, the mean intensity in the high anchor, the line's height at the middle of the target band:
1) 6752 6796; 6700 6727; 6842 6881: 0.00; 2.91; 2.83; 2.87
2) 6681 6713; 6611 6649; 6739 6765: 0.01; 2.97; 2.92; 2.95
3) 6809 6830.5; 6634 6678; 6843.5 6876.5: 0.00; 2.97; 2.83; 2.86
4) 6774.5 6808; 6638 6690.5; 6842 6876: -0.01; 2.96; 2.82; 2.87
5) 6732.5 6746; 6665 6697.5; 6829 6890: 0.01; 2.96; 2.83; 2.92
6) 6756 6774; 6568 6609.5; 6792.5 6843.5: 0.02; 2.94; 2.88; 2.89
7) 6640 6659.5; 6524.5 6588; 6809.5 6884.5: -0.03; 2.91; 2.84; 2.89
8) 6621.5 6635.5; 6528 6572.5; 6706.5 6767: 0.00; 2.93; 2.91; 2.92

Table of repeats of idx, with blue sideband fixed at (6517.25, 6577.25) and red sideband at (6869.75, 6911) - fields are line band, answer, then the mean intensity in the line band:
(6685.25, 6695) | -0.1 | 2.91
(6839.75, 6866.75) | 0.6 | 2.76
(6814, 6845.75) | 0.0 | 2.83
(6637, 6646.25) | -0.3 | 2.97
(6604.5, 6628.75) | -1.0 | 3.02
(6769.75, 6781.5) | 0.1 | 2.82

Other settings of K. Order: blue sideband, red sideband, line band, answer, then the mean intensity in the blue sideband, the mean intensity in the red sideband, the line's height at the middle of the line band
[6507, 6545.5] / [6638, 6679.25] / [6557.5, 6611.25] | 0.03 mag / 2.99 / 2.97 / 2.98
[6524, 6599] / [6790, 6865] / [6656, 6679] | -0.03 mag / 2.92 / 2.84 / 2.89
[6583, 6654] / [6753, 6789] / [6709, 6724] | 0.00 mag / 2.99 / 2.86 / 2.91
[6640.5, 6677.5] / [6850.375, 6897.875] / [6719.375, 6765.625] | 0.01 mag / 2.99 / 2.84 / 2.93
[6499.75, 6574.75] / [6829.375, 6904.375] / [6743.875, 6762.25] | -0.04 mag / 2.93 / 2.81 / 2.85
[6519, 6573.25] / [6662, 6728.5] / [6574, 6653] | -0.01 mag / 2.93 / 2.94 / 2.93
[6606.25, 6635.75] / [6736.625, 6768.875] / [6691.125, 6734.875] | 0.00 mag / 2.99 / 2.91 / 2.93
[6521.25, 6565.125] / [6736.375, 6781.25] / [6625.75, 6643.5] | -0.01 mag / 2.92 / 2.89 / 2.91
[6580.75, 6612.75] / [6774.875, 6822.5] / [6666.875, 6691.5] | 0.01 mag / 3.01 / 2.9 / 2.96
